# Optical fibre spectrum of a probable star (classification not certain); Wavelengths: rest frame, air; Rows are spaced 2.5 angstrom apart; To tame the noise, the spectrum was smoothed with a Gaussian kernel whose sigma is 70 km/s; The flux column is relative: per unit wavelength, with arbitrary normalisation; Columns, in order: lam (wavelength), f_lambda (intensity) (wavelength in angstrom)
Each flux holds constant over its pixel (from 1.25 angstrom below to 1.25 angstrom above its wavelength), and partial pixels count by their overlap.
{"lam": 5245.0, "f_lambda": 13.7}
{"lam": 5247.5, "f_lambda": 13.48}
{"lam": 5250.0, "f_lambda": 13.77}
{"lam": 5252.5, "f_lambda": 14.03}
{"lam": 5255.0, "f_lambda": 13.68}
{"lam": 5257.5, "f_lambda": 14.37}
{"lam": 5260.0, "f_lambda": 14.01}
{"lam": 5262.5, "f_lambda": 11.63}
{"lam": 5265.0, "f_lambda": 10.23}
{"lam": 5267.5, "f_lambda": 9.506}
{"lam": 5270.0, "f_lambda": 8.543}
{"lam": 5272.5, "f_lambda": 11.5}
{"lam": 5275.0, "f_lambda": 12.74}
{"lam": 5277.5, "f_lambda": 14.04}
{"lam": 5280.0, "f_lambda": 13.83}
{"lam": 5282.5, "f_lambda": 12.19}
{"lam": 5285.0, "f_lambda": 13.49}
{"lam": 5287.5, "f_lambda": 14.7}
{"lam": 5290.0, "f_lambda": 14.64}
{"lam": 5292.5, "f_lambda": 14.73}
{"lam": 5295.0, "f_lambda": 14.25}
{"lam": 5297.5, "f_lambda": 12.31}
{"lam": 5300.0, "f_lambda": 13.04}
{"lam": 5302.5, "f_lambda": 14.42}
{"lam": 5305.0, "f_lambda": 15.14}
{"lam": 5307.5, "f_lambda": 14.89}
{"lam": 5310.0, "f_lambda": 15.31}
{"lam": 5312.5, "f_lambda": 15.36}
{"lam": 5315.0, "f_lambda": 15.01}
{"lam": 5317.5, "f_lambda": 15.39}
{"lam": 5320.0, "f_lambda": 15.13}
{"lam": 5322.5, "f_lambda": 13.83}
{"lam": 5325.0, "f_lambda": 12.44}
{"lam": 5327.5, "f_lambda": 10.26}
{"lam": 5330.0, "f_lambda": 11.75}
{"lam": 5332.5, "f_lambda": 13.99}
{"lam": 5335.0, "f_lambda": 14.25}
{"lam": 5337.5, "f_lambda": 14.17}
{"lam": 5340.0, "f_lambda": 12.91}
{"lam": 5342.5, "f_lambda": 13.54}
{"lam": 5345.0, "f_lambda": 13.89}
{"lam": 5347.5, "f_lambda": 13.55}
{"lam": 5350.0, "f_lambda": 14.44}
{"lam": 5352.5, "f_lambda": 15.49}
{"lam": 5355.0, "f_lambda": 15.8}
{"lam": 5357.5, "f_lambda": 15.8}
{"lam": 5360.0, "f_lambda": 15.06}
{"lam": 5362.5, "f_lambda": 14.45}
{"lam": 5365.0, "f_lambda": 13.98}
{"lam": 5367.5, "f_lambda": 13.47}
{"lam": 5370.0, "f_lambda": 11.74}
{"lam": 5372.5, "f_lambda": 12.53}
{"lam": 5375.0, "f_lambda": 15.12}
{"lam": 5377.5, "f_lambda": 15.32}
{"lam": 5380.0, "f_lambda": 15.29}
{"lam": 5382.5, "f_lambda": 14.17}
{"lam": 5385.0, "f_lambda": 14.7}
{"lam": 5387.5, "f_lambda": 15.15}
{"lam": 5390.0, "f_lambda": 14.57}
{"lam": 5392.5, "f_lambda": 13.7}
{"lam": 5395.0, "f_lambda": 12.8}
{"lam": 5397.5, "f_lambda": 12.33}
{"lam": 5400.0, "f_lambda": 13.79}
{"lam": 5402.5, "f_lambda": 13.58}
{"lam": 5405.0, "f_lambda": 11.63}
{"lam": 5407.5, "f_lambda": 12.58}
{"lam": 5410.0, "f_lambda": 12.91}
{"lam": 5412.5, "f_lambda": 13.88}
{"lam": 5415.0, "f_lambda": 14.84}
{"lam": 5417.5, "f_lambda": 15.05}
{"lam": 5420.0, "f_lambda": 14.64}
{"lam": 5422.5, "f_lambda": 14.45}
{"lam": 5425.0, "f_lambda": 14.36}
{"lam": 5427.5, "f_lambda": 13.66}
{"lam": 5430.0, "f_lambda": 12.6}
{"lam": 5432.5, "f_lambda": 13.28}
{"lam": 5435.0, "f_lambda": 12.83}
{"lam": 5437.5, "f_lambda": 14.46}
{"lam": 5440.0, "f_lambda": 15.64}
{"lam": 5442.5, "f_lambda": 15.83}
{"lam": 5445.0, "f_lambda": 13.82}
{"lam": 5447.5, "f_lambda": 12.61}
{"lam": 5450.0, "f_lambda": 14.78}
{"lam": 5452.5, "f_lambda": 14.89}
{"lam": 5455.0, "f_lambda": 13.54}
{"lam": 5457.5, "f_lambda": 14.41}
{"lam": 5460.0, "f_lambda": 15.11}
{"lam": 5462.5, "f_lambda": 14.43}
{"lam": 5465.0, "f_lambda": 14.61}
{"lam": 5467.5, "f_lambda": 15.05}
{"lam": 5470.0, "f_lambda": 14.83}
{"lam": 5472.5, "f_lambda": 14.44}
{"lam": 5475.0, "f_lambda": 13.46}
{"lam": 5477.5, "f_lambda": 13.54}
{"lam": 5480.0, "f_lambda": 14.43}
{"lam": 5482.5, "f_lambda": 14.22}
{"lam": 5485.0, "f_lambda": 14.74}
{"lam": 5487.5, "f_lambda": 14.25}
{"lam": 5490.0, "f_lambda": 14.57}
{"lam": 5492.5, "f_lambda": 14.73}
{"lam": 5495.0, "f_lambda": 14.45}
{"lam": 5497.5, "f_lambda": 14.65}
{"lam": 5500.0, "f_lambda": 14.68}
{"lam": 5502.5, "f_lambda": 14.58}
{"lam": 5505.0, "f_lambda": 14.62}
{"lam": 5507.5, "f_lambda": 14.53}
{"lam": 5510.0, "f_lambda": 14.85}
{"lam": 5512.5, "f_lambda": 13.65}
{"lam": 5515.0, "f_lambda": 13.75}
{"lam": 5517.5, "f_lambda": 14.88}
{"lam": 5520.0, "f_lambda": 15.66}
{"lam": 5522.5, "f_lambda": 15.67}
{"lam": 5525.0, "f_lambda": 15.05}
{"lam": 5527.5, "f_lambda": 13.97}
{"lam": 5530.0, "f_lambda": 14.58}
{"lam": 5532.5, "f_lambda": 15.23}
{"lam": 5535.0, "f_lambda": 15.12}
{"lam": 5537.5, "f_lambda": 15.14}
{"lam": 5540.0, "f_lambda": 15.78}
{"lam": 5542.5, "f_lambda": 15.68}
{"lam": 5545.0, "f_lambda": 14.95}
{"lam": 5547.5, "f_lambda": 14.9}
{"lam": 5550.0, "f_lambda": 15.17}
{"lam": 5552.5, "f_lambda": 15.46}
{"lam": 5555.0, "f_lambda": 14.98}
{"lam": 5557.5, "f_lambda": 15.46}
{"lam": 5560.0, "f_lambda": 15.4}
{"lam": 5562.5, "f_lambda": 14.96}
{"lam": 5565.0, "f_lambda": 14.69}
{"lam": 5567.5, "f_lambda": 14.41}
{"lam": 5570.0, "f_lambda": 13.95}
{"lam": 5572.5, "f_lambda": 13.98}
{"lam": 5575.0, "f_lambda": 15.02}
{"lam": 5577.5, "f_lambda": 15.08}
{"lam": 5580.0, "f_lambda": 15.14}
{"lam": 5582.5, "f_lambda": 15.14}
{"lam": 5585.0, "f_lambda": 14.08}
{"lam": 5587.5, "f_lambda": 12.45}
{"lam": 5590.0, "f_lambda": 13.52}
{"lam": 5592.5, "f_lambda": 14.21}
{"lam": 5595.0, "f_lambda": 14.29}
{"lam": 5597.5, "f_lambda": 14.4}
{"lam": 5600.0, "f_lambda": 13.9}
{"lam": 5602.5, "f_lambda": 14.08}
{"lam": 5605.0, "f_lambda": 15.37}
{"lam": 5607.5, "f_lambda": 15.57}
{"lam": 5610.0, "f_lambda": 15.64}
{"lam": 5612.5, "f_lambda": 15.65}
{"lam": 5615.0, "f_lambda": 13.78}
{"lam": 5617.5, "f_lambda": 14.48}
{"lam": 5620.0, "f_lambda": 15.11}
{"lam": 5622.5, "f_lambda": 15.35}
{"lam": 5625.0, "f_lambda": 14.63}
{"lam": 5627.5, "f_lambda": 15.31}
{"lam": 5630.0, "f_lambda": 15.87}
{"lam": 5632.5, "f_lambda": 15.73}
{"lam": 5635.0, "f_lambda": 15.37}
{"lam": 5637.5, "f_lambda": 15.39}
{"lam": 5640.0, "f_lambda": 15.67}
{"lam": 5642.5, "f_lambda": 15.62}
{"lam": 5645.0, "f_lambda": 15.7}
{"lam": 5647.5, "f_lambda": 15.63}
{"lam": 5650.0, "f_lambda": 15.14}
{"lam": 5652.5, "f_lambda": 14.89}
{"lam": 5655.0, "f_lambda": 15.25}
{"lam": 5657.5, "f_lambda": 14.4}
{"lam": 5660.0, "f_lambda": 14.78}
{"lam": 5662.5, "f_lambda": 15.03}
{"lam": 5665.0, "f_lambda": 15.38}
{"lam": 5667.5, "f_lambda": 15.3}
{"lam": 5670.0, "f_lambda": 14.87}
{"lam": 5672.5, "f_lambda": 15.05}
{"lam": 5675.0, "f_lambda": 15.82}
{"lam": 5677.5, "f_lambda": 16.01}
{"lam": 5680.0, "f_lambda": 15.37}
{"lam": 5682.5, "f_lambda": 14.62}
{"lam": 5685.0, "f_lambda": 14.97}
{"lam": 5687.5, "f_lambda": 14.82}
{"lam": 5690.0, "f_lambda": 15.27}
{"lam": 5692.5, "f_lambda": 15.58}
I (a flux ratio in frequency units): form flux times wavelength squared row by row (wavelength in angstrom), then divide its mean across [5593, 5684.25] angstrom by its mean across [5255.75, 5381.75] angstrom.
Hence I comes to 1.24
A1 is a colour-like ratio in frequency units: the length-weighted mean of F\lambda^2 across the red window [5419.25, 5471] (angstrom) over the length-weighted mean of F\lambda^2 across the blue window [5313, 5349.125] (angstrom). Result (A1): 1.09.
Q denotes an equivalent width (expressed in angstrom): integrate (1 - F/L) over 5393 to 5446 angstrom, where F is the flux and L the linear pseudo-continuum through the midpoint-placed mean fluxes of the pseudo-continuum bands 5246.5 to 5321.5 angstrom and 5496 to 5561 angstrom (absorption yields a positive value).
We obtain 2.0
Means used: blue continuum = 13.5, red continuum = 14.9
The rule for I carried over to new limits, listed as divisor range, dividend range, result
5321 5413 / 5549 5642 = 1.17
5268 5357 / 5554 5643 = 1.20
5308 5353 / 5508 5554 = 1.16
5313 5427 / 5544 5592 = 1.13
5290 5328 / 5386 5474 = 1.03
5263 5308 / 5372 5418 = 1.12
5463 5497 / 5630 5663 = 1.13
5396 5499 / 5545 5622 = 1.09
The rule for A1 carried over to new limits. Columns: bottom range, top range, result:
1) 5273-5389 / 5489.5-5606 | 1.13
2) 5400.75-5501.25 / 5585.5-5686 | 1.13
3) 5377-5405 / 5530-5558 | 1.15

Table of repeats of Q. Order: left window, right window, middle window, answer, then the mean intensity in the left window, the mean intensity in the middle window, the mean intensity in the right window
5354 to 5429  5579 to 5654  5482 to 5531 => -0.4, 14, 14.6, 14.9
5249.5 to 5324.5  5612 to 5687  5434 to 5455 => -0.1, 13.5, 14.3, 15.2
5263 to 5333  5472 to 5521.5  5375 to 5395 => -1.2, 13.3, 14.6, 14.4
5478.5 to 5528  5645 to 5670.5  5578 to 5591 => 0.6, 14.6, 14.1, 15.1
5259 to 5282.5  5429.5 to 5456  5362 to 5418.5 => -1.8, 11.8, 13.8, 14.1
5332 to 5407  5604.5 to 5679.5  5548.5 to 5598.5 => 1.2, 14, 14.6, 15.3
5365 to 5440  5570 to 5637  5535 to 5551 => -0.9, 13.8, 15.3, 14.7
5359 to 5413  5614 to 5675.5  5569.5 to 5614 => 1.1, 13.8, 14.5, 15.2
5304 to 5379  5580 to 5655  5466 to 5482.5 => 0.2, 14.1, 14.3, 14.9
